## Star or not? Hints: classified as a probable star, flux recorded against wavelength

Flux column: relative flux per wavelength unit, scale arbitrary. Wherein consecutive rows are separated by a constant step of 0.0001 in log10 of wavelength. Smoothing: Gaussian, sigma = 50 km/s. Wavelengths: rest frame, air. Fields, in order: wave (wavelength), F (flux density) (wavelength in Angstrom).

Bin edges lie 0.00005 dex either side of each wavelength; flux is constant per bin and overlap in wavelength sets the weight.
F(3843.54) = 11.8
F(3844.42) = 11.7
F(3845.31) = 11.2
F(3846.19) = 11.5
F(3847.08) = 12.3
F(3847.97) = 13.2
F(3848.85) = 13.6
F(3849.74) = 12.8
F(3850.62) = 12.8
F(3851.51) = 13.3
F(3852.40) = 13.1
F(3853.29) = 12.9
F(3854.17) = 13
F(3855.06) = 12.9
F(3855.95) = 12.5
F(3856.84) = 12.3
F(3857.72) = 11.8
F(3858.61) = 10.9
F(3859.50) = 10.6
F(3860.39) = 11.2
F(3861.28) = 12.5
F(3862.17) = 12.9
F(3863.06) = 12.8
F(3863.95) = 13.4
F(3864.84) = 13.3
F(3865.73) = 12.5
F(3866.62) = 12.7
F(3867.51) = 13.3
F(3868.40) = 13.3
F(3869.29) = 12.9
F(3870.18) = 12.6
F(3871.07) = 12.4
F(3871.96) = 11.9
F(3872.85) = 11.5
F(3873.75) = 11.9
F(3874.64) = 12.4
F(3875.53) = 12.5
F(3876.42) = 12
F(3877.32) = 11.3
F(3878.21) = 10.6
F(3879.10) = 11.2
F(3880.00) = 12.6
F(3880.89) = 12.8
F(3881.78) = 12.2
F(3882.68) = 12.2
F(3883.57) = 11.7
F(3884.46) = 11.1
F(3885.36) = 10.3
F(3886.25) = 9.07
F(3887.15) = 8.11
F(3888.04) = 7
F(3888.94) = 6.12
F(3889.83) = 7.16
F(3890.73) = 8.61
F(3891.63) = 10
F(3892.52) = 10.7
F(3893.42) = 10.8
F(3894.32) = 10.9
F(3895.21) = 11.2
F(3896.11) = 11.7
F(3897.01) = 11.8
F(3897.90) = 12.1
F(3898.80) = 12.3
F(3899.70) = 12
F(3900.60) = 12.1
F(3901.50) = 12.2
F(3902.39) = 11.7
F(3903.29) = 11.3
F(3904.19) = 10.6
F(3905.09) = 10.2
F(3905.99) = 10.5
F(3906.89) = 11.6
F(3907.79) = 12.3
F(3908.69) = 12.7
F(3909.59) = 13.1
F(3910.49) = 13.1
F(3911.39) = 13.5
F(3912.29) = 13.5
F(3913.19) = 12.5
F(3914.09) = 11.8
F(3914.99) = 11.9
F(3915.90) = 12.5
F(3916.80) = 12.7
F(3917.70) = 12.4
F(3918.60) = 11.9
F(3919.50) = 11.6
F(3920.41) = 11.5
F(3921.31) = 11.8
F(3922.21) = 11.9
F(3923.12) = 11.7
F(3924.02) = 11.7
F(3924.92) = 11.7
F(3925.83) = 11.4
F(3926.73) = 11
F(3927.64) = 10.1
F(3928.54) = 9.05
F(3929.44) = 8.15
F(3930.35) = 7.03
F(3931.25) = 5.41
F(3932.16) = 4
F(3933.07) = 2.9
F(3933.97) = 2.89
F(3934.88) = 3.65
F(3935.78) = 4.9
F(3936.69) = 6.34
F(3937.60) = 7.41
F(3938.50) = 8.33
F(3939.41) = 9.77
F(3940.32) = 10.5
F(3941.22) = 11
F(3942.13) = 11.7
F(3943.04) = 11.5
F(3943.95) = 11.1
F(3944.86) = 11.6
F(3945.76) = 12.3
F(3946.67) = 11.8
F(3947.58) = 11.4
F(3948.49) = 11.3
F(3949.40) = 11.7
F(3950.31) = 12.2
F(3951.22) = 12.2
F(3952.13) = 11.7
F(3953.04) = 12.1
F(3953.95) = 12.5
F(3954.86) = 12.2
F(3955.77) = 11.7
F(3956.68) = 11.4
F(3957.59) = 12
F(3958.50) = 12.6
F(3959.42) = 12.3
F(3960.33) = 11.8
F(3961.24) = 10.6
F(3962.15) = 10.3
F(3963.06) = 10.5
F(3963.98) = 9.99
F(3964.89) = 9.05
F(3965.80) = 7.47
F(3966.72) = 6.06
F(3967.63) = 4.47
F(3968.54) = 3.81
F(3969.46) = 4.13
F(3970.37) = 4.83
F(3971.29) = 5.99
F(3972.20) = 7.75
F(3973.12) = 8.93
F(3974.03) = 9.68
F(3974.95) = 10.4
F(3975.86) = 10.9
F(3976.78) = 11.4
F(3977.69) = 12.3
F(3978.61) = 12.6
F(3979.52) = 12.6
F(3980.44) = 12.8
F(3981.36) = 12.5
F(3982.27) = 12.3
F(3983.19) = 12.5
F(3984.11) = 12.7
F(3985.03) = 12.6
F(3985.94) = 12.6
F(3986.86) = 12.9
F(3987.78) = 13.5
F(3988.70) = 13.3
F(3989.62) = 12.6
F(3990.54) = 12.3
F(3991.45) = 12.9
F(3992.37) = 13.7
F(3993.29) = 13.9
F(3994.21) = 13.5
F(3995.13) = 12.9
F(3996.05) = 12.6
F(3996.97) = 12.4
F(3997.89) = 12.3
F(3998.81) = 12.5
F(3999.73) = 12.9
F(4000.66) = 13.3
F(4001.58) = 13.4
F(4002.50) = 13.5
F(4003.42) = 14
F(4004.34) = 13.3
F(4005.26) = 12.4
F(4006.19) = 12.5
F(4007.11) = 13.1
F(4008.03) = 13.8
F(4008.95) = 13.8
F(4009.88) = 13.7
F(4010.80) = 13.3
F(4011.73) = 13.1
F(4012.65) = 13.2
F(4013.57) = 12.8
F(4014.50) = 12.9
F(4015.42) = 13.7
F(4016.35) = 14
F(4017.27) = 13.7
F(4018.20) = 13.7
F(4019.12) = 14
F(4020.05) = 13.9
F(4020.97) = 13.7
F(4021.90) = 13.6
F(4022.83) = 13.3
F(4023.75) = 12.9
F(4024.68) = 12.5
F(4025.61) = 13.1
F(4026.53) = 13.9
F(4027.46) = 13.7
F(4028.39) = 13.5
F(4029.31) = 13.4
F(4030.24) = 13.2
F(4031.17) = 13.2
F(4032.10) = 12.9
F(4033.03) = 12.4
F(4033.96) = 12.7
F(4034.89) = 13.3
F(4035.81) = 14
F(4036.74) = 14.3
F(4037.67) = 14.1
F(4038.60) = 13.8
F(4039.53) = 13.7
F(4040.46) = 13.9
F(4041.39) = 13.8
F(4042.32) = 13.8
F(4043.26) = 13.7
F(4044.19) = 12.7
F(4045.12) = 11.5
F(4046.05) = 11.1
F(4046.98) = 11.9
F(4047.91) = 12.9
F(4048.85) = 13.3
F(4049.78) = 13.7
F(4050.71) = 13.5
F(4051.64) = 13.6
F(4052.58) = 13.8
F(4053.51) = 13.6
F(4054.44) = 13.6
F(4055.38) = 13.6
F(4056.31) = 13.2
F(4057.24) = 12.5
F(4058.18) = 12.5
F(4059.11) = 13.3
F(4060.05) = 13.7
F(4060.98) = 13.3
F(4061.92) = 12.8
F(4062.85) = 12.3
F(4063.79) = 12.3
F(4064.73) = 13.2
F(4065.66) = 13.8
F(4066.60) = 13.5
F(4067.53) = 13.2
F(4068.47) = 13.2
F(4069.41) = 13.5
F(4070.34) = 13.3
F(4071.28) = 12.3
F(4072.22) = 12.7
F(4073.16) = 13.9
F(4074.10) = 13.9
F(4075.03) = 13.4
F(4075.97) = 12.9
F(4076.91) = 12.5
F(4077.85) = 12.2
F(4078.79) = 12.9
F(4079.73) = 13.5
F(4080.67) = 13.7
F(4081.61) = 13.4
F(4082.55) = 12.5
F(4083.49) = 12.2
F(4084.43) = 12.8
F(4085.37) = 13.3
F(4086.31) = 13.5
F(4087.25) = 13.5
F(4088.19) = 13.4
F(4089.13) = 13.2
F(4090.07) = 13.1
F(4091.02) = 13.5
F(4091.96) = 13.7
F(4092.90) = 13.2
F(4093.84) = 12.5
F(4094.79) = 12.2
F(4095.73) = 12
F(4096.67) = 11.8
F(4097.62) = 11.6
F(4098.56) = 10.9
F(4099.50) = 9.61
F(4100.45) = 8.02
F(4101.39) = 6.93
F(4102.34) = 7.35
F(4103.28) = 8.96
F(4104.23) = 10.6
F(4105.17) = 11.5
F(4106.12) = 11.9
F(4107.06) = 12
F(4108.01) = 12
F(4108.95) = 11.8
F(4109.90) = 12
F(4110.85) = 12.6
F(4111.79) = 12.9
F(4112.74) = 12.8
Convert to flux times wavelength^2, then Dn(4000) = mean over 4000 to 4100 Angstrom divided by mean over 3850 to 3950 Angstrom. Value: 1.3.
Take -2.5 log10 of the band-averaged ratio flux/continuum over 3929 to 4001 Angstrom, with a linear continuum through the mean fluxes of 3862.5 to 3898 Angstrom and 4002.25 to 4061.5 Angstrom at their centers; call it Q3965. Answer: 0.20 mag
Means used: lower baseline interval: 11.3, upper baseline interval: 13.3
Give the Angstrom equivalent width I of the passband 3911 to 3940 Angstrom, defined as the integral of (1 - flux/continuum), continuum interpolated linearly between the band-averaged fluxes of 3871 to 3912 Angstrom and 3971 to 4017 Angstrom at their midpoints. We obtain 5.1 Angstrom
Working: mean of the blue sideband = 11.2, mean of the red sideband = 12.5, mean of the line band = 9.58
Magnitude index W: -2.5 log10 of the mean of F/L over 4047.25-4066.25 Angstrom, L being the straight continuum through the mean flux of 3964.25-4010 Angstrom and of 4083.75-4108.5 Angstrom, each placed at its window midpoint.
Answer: -0.14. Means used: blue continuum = 11.4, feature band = 13.2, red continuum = 11.7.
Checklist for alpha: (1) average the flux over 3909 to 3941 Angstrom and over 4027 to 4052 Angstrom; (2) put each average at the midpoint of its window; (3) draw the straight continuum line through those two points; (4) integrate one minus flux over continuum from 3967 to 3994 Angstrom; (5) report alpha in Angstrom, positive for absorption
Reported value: 1.8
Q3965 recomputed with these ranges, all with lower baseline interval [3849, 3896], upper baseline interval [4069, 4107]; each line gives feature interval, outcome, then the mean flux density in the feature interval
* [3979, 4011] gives -0.09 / 13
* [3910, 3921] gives -0.06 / 12.4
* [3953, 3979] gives 0.23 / 9.6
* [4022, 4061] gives -0.10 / 13.3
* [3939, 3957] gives 0.02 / 11.6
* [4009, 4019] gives -0.12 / 13.4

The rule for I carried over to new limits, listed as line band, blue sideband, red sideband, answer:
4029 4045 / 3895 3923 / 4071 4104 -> -1.7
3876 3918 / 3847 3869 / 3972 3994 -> 4.1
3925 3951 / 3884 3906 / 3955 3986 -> 3.1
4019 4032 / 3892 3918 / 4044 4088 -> -0.6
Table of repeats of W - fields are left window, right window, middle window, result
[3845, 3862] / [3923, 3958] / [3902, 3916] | -0.13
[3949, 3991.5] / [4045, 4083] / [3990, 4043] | -0.12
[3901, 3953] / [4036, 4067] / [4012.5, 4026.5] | -0.08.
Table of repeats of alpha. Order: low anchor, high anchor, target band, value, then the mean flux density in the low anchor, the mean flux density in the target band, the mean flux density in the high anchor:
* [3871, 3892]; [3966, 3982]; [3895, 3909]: -1.9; 10.7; 11.6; 8.91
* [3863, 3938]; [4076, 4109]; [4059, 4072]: -1.5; 10.8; 13.1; 11.9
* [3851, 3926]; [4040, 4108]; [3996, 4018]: -1.7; 11.7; 13.2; 12.6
